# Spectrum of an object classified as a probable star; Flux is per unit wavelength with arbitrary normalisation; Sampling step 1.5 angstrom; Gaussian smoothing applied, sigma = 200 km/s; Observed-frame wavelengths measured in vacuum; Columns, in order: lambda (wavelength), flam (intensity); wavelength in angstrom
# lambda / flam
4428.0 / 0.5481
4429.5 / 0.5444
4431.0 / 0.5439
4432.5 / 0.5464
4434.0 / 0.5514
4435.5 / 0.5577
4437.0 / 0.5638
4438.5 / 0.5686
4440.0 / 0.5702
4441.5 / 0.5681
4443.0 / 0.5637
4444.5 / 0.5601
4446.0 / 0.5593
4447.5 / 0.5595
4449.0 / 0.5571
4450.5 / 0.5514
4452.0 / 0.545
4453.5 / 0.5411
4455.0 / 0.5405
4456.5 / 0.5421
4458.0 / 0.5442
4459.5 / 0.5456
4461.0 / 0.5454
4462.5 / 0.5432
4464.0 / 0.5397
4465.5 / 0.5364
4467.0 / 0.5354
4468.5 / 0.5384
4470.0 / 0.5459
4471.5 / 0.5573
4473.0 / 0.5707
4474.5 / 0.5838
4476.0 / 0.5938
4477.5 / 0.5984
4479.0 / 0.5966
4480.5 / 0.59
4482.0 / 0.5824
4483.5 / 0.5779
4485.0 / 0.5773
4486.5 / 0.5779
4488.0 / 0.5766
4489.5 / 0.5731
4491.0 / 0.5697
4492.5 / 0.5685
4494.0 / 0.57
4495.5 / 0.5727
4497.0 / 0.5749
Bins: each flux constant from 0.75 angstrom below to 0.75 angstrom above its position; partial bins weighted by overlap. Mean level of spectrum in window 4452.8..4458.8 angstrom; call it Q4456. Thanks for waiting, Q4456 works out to 0.542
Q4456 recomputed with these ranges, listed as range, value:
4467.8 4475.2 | 0.559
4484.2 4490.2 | 0.576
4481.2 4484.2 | 0.58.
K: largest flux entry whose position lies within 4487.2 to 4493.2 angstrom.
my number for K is 0.5766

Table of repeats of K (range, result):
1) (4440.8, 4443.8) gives 0.5681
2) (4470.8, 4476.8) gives 0.5938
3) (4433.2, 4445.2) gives 0.5702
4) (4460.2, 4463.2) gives 0.5454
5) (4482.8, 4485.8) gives 0.5779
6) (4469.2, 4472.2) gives 0.5573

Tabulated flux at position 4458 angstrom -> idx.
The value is 0.5442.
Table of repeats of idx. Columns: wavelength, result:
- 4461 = 0.5454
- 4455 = 0.5405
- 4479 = 0.5966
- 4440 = 0.5702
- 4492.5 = 0.5685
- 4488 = 0.5766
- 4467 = 0.5354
